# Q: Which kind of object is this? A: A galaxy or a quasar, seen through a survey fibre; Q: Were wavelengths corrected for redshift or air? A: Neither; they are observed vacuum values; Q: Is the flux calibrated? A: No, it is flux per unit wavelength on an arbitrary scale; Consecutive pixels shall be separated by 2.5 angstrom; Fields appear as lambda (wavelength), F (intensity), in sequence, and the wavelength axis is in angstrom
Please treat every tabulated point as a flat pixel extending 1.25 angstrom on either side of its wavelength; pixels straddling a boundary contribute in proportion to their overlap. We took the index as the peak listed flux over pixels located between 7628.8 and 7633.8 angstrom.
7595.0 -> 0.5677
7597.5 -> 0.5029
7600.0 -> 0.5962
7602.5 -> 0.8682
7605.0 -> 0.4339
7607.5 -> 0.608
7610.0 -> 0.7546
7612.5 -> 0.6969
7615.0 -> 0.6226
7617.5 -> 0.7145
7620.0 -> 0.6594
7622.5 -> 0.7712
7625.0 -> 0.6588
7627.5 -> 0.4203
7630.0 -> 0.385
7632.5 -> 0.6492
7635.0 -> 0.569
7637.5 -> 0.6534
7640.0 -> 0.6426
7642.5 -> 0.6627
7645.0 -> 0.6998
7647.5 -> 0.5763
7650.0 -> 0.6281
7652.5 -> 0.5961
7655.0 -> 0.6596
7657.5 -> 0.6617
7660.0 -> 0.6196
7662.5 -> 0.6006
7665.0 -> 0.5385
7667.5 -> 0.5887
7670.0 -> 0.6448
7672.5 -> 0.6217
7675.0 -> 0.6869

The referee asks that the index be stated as 0.6492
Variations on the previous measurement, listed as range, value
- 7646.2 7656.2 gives 0.6596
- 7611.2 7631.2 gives 0.7712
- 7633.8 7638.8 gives 0.6534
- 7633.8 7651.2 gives 0.6998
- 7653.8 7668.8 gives 0.6617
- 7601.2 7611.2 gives 0.8682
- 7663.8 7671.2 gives 0.6448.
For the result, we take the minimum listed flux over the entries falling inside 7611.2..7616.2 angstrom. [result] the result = 0.6226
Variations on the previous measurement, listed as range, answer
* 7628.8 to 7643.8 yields 0.385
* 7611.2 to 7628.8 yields 0.4203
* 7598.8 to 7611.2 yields 0.4339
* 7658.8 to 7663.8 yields 0.6006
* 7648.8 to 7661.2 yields 0.5961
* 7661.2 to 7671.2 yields 0.5385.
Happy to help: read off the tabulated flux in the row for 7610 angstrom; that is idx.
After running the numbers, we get 0.7546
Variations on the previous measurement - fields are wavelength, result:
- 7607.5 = 0.608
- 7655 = 0.6596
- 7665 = 0.5385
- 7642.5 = 0.6627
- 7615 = 0.6226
